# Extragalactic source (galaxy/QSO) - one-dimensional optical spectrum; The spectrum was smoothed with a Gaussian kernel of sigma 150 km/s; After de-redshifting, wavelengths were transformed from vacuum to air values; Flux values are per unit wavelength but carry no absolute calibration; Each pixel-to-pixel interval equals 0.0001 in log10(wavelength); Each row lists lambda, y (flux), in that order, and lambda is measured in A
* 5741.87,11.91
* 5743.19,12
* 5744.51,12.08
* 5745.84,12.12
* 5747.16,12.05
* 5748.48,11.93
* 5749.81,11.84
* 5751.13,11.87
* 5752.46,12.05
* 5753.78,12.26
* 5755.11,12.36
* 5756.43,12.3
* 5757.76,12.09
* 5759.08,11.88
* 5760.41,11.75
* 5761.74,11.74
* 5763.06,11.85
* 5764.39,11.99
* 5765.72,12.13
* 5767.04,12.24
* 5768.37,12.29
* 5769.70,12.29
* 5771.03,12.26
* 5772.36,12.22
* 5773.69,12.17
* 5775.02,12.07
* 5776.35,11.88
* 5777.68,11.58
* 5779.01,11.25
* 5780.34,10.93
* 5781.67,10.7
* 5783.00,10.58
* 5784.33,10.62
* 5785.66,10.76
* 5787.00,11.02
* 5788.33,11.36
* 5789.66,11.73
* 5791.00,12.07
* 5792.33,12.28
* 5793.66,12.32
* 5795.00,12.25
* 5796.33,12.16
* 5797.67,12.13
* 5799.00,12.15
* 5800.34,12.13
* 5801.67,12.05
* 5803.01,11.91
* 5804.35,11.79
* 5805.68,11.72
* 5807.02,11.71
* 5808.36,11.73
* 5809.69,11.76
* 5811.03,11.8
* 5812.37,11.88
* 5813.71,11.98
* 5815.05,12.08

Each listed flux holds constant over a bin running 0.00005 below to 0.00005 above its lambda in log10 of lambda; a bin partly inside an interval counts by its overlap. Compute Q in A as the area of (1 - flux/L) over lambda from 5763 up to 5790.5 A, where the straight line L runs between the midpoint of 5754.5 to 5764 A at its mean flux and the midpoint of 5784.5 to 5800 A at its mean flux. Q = 0.66 A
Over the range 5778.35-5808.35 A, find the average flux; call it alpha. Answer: 11.6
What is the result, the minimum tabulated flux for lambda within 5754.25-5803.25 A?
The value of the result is 10.58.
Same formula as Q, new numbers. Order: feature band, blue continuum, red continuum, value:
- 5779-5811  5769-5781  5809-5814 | 0.56 A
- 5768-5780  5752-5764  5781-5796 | -0.24 A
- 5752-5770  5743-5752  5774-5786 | -0.67 A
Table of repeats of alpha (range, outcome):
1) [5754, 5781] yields 12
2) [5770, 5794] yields 11.5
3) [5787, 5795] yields 11.9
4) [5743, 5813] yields 11.8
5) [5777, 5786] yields 10.9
